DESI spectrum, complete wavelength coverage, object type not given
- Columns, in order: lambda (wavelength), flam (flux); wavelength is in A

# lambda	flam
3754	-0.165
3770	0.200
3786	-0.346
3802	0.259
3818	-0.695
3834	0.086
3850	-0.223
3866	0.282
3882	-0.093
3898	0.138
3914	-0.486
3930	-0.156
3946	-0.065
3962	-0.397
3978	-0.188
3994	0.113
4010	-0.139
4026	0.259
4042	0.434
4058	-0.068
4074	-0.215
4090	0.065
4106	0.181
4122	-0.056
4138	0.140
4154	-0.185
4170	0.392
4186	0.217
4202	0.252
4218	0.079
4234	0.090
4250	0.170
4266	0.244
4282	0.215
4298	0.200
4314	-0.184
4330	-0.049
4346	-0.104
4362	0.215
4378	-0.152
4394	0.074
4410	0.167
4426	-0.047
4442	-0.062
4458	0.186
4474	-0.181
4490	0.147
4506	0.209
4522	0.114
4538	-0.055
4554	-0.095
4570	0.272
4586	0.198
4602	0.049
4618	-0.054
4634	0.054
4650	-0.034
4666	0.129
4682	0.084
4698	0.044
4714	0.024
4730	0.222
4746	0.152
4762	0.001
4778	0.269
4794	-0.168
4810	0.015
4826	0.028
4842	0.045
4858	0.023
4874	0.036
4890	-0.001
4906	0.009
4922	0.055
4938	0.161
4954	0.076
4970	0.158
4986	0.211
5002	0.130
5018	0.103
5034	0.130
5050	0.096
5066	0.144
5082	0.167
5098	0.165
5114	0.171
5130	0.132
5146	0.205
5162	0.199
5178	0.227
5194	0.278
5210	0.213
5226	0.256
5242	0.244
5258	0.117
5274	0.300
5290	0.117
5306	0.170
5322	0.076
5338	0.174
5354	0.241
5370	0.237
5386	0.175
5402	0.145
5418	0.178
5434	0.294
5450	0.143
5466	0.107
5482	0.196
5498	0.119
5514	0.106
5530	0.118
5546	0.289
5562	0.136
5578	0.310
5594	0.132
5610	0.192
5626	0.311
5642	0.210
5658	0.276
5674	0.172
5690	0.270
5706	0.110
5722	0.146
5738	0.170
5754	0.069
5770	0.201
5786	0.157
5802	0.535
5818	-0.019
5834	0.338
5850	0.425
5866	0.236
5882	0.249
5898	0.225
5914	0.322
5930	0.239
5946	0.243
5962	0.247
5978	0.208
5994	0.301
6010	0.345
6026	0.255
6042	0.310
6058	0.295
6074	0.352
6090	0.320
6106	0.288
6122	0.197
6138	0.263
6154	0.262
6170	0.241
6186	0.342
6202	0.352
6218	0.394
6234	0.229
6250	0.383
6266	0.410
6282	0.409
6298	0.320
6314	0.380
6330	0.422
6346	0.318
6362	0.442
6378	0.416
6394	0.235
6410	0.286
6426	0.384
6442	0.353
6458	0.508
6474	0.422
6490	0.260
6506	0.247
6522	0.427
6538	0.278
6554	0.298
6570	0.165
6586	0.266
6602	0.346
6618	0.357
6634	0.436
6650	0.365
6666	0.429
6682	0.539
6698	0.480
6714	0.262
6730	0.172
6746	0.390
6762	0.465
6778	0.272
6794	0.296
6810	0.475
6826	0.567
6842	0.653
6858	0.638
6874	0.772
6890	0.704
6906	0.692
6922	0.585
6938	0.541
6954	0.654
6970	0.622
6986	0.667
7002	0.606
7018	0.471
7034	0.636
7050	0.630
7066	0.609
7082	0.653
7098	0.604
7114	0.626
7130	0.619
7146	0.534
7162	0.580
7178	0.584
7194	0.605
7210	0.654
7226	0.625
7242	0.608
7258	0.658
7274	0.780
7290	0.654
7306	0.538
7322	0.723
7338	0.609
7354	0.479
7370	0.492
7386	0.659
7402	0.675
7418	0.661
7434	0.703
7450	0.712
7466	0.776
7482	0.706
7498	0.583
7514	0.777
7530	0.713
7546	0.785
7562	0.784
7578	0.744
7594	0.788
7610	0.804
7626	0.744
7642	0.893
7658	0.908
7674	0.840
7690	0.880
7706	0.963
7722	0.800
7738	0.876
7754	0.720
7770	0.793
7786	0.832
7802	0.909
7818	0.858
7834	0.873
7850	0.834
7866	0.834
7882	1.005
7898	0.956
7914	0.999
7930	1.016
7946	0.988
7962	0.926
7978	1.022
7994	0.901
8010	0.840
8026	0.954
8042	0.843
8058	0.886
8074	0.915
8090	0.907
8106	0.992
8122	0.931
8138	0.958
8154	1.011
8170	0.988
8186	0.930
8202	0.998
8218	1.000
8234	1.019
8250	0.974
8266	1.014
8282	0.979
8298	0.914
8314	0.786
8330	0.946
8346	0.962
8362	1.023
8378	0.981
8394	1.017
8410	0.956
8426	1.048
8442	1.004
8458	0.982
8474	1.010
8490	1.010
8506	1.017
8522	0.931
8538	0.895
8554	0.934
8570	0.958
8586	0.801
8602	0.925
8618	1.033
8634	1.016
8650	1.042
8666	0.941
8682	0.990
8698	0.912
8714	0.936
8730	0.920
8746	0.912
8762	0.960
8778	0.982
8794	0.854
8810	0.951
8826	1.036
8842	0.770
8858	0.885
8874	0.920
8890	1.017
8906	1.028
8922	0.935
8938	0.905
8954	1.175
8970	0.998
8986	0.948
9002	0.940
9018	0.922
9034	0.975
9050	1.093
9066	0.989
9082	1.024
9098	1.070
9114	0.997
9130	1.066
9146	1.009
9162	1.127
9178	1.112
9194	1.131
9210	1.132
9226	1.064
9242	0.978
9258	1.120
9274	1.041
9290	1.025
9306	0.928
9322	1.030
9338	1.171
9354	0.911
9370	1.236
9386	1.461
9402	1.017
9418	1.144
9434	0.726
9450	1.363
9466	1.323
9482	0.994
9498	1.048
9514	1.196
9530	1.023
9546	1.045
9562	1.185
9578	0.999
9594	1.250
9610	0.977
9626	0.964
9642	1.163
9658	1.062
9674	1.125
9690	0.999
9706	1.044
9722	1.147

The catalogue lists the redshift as 0.710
